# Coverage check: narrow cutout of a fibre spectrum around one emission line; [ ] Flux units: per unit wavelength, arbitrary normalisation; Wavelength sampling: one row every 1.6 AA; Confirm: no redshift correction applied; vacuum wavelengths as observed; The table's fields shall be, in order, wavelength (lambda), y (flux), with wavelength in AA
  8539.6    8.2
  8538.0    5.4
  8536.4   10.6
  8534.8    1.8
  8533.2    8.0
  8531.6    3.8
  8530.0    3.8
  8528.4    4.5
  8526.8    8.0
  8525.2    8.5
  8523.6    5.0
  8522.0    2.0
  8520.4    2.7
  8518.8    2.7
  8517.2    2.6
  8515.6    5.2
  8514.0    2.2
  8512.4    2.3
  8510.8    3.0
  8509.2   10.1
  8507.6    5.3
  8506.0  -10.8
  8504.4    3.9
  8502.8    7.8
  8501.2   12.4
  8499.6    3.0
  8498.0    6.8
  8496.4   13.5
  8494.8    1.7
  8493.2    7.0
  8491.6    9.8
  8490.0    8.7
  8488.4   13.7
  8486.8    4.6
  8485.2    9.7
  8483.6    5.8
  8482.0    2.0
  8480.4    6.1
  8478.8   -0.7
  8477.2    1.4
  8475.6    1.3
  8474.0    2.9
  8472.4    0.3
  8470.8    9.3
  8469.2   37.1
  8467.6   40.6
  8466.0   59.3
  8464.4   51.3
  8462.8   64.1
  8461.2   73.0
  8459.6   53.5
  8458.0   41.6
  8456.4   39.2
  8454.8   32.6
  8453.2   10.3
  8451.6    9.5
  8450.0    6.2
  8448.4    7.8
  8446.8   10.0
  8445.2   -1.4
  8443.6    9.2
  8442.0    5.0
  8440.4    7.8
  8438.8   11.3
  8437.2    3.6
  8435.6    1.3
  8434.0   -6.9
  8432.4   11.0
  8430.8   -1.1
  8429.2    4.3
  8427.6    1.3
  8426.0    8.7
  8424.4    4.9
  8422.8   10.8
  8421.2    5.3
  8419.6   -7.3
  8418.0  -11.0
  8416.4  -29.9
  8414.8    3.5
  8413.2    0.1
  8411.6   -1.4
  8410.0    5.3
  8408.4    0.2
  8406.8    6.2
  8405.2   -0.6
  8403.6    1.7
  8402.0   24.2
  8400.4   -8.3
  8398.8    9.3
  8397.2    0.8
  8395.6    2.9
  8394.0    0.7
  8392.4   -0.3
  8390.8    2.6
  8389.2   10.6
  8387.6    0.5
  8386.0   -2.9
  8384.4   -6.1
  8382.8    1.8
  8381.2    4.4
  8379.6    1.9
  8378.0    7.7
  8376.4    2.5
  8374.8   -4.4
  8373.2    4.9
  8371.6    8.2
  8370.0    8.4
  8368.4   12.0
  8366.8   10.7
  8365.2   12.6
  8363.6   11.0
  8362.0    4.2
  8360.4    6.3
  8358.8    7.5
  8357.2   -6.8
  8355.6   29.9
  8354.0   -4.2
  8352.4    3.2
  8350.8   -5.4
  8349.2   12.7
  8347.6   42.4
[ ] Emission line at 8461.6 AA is [O II] 3727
